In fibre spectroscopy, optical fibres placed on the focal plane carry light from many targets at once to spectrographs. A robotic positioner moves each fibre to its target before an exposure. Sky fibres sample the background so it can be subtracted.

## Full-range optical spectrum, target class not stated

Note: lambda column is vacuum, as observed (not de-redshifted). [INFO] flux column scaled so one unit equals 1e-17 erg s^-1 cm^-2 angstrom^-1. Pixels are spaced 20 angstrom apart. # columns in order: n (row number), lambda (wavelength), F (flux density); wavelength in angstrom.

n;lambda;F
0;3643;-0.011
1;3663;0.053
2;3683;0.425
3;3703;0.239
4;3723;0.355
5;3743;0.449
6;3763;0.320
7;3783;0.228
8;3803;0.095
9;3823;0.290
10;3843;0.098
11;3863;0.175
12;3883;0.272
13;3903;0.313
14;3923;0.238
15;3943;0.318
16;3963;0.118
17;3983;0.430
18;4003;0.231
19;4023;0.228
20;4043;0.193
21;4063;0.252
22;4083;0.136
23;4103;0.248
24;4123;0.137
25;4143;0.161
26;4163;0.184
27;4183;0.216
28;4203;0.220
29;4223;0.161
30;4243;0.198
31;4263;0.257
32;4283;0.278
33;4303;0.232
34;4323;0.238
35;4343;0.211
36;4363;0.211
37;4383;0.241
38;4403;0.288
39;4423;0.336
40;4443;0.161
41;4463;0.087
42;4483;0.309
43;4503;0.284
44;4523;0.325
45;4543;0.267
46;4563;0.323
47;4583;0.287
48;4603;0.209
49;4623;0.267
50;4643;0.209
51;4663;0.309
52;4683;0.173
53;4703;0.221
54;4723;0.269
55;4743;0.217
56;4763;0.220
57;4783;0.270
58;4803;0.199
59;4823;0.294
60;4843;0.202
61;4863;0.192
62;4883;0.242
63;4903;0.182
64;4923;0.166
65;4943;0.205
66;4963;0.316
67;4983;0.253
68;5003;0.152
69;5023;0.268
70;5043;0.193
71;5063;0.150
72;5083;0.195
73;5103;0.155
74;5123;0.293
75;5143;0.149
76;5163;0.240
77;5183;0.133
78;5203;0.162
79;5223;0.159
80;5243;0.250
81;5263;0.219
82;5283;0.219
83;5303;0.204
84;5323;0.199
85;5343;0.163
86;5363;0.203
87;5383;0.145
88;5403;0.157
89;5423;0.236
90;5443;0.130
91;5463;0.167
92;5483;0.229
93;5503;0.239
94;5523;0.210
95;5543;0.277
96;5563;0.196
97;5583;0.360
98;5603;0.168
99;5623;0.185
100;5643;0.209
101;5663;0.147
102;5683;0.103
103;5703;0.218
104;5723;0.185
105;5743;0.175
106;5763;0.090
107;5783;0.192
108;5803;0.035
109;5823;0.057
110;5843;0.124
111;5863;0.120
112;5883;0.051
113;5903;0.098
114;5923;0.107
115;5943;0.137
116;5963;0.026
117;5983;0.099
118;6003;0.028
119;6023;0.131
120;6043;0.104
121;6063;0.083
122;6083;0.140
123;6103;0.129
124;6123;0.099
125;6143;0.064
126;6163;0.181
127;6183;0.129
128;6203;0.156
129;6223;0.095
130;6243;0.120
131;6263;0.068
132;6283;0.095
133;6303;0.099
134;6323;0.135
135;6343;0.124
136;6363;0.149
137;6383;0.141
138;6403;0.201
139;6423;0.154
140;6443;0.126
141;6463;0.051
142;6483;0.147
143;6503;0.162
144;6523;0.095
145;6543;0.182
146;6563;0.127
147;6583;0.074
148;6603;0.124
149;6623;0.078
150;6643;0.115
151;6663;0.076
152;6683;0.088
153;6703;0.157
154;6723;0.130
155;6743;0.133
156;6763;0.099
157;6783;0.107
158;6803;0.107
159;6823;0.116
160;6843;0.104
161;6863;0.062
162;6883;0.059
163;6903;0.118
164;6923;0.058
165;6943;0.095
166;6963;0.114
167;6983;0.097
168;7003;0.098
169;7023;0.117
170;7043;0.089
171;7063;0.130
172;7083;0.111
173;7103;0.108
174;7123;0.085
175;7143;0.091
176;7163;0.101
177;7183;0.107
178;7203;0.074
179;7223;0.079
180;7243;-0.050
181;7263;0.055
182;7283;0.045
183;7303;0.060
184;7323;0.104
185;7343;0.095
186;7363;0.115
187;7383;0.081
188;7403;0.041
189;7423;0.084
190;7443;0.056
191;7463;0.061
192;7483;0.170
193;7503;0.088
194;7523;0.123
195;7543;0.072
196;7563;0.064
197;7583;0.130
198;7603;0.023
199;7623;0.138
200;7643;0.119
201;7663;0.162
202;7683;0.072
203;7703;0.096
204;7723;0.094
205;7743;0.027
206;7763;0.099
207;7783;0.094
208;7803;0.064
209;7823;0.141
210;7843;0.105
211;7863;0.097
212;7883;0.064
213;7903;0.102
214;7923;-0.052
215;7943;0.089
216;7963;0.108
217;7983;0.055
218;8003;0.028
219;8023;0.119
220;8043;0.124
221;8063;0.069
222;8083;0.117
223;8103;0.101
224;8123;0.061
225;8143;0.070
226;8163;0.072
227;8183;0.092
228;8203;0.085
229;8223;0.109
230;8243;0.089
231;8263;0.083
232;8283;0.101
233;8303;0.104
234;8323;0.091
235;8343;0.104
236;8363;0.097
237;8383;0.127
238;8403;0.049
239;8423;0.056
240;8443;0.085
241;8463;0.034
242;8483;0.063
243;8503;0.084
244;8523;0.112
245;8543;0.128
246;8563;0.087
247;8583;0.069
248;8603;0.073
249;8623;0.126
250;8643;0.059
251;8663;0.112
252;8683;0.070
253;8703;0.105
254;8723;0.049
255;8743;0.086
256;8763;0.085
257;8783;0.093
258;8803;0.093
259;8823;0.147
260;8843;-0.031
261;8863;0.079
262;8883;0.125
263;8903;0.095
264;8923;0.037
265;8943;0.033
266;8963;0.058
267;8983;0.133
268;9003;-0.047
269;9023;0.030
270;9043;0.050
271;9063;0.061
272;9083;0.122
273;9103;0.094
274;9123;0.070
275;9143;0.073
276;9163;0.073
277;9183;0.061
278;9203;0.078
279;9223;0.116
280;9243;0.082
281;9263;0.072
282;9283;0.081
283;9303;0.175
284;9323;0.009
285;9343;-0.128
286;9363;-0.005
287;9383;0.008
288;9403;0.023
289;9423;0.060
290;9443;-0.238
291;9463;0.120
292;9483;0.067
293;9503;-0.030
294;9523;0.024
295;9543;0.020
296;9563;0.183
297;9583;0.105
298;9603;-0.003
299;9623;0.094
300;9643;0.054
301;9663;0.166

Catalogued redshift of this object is 0.14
